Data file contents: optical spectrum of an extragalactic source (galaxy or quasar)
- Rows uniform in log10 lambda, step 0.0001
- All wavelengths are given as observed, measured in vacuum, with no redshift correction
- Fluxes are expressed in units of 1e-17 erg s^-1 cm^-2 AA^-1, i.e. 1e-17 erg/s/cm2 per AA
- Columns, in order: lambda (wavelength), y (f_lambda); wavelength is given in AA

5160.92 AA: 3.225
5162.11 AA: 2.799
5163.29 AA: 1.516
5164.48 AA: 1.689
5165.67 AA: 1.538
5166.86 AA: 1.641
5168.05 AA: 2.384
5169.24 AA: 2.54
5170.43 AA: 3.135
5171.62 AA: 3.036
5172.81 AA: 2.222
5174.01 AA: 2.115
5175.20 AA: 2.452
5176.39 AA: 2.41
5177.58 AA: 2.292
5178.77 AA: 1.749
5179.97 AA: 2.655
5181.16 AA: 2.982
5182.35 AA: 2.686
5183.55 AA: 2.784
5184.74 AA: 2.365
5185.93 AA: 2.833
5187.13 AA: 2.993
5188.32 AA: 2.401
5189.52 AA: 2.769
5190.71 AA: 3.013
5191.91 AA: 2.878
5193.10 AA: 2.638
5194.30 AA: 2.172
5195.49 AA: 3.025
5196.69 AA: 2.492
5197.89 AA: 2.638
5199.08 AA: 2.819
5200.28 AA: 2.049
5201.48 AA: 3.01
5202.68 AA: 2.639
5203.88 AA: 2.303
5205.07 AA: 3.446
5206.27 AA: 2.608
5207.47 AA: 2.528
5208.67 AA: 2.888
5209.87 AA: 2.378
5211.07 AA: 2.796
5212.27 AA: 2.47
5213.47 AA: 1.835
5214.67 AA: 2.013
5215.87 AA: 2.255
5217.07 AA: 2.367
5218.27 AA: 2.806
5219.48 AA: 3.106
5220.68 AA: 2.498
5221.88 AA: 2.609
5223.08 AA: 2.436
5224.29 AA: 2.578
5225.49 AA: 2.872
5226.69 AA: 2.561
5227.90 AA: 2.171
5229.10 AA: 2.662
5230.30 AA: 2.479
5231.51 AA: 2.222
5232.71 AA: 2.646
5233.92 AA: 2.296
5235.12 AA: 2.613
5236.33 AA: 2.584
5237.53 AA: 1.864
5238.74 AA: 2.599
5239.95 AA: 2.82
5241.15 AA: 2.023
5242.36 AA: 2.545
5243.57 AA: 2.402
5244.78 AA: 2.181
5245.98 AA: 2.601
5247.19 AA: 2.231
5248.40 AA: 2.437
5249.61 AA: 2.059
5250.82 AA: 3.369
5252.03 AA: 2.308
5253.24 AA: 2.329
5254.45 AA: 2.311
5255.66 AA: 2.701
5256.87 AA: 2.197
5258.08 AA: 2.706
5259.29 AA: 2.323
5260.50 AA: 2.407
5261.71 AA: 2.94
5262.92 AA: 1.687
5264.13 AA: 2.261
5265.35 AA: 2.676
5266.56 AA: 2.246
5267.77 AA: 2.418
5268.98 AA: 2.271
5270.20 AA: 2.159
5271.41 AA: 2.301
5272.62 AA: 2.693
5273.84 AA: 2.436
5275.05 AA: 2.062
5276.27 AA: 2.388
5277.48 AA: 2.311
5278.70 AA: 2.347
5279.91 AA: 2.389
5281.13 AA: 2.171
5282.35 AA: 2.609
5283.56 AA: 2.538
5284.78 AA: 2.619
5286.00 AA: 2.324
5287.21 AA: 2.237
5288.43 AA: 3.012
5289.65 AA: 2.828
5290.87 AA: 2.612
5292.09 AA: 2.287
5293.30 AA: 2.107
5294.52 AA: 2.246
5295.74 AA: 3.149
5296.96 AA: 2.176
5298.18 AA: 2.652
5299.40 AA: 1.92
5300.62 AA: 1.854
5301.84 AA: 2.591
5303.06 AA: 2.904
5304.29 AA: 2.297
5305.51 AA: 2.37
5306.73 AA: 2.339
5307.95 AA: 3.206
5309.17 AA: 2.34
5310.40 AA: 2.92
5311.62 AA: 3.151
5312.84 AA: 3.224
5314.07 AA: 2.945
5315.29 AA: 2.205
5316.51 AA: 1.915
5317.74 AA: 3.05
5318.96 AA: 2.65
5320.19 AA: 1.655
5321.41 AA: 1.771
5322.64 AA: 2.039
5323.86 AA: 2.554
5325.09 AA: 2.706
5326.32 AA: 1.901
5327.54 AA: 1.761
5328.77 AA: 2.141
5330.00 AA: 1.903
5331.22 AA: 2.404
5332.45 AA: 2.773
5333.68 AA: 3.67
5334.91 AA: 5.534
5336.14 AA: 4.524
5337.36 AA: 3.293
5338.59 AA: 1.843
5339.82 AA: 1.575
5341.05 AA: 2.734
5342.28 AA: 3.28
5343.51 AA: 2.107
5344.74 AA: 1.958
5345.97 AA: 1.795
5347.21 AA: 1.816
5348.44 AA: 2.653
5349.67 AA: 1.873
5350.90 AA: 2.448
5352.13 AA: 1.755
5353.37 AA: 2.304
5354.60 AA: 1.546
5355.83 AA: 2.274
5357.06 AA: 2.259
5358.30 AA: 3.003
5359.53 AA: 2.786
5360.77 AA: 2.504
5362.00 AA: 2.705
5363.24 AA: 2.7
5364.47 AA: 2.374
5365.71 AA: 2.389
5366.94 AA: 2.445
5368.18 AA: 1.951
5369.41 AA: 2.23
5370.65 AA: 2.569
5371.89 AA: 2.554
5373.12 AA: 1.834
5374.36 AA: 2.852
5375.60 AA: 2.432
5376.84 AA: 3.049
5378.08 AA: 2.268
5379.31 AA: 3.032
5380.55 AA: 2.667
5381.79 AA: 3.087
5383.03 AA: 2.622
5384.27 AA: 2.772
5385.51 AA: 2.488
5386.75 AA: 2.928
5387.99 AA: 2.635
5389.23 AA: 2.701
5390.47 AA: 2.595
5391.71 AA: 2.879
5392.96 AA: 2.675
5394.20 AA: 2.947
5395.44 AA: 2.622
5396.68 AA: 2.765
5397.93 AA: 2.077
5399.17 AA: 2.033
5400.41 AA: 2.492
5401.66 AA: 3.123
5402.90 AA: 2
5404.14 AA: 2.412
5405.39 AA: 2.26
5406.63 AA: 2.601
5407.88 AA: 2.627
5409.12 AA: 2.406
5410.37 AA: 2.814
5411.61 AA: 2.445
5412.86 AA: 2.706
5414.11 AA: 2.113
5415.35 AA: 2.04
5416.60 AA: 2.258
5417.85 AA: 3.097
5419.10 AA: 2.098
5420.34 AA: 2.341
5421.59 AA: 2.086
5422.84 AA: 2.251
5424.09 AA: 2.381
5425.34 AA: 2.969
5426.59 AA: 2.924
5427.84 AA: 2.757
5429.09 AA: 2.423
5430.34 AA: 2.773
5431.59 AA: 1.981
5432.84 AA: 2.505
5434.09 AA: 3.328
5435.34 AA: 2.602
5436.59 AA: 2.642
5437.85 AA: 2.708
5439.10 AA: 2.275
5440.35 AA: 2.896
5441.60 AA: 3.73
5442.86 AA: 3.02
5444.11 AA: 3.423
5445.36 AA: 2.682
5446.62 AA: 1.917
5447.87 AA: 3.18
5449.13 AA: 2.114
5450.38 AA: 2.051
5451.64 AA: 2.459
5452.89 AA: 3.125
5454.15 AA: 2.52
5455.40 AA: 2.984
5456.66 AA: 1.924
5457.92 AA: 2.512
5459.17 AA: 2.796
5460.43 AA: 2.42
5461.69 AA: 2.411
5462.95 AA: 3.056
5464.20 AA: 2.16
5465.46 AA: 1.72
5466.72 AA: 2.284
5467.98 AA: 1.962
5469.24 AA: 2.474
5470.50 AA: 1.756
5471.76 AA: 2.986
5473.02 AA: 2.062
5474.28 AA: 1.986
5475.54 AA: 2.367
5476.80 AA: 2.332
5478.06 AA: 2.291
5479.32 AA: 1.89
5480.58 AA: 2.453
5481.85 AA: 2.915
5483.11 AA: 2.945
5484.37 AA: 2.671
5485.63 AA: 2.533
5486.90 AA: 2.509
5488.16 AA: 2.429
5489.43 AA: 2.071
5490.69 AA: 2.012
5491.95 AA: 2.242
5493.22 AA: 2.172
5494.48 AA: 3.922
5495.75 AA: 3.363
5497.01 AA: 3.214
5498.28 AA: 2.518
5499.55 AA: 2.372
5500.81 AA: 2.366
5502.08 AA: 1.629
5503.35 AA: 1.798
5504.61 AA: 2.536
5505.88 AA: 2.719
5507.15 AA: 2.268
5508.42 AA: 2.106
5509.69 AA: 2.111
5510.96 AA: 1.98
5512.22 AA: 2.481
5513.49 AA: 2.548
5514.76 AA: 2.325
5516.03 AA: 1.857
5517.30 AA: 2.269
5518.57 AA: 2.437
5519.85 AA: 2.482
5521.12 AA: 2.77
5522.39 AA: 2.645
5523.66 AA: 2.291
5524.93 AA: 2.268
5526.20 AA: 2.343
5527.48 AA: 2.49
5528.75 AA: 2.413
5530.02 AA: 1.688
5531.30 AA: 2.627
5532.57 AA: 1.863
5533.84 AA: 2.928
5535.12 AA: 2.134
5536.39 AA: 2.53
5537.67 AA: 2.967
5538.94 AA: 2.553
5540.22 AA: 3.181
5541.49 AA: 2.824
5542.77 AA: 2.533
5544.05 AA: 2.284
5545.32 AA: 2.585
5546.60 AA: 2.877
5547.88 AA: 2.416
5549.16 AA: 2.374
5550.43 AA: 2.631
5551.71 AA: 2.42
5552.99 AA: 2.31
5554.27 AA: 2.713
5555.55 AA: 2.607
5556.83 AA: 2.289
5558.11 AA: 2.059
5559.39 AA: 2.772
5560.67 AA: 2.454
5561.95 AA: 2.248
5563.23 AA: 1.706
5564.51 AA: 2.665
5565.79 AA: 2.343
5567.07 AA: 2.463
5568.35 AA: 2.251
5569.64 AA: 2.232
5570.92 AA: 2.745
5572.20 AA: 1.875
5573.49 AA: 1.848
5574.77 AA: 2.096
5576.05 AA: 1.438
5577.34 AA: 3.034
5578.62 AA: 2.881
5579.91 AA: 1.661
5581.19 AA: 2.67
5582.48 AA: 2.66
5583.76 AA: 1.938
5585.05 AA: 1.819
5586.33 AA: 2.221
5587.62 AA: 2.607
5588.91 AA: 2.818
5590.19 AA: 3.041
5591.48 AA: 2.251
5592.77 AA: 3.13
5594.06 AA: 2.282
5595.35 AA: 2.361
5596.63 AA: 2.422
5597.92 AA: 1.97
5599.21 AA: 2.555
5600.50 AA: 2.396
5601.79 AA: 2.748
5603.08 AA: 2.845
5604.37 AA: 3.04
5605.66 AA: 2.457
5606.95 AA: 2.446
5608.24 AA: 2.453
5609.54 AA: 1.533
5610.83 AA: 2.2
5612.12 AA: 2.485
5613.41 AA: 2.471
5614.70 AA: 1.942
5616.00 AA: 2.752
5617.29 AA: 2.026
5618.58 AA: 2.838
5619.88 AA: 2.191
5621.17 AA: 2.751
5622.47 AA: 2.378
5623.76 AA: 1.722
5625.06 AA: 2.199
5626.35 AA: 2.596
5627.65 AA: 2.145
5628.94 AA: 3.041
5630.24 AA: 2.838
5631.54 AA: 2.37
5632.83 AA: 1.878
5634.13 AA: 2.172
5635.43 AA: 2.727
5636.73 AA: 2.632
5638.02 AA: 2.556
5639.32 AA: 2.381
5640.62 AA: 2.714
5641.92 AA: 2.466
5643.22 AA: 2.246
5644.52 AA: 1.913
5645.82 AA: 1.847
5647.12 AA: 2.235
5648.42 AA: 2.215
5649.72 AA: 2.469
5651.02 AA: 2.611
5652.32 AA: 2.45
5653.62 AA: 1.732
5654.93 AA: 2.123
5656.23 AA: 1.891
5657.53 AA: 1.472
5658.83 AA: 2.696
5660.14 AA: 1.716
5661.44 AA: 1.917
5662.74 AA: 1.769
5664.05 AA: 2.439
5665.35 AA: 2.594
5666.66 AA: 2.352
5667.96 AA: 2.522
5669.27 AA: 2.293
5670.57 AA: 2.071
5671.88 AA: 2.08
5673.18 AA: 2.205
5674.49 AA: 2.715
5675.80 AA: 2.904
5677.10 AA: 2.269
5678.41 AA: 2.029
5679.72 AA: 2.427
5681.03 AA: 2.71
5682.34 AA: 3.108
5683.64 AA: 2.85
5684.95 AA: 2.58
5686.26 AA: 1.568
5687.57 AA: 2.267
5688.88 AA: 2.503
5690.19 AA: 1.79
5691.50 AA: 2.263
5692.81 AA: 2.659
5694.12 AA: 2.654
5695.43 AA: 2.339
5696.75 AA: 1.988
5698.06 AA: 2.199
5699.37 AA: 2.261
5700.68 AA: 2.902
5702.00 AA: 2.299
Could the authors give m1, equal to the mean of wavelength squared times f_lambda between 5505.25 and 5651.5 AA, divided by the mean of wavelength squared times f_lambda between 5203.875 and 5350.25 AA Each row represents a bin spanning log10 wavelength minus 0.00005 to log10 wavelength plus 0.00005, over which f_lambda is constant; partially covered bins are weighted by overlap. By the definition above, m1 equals 1.08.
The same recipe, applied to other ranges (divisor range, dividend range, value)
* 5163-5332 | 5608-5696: 1.10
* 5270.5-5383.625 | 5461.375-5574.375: 1.04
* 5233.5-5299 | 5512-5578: 1.10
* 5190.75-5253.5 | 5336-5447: 1.07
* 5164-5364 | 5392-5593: 1.08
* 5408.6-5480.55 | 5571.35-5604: 1.01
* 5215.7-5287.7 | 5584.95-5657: 1.12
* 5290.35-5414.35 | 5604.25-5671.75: 1.01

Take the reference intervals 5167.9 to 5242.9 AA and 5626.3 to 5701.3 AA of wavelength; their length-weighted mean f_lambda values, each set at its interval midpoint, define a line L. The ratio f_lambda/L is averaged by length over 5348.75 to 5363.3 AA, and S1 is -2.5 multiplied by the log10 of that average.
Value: 0.06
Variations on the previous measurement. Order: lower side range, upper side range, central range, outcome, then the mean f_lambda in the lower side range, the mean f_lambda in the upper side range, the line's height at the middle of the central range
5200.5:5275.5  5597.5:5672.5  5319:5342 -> -0.08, 2.47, 2.32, 2.44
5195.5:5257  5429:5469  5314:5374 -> 0.05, 2.51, 2.58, 2.55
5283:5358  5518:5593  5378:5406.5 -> -0.06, 2.49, 2.43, 2.47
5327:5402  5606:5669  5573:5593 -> -0.01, 2.56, 2.29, 2.35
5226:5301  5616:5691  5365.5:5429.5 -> -0.07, 2.41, 2.32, 2.38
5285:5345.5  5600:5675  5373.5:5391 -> -0.08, 2.56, 2.33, 2.51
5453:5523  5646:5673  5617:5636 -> -0.08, 2.42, 2.18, 2.22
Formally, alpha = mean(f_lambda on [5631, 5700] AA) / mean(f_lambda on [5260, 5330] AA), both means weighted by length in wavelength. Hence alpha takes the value 1.0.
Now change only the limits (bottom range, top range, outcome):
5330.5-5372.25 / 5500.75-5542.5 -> 0.93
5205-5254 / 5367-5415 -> 1.03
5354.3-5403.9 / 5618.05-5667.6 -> 0.90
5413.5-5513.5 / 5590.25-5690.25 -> 0.95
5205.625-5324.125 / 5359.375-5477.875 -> 1.03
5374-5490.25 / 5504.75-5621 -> 0.95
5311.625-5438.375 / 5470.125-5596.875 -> 0.96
